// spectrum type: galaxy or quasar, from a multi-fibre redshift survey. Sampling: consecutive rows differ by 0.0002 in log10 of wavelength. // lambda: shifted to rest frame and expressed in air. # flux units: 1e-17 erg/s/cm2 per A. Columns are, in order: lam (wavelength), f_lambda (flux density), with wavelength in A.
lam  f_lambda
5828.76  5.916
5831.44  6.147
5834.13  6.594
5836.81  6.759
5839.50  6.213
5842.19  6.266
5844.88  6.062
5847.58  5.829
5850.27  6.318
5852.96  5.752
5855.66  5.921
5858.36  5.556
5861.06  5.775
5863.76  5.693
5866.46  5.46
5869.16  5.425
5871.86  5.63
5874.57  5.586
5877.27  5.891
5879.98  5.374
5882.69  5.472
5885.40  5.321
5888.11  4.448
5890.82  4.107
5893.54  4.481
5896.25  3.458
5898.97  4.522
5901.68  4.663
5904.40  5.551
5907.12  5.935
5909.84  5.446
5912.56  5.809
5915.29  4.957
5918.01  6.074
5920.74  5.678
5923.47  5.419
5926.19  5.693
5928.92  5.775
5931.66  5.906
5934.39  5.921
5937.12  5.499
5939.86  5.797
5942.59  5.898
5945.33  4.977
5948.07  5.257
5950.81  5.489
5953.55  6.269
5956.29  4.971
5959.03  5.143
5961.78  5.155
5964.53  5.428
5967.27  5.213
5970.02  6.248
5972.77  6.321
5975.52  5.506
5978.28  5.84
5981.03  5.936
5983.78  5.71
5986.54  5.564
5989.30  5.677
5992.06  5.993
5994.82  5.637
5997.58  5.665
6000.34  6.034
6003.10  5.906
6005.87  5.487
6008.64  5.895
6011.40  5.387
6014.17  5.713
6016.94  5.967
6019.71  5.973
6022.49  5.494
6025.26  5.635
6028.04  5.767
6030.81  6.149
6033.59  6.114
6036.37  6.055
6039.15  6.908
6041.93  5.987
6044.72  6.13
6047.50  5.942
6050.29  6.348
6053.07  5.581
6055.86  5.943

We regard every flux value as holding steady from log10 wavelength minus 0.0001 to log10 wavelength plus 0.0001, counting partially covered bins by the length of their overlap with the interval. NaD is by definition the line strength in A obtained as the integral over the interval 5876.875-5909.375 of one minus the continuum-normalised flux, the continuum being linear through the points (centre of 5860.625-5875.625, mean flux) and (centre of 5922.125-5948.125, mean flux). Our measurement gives 4.0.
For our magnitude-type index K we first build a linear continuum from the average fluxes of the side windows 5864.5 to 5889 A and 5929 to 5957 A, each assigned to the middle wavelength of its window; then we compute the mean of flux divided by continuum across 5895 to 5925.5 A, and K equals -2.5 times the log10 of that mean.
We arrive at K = 0.06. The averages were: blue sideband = 5.43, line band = 5.25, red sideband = 5.62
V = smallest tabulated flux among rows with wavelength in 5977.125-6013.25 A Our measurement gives 5.387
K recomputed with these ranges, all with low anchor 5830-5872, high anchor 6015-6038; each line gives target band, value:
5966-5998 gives 0.03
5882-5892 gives 0.23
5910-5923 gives 0.07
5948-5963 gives 0.10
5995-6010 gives 0.02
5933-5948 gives 0.07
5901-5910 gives 0.10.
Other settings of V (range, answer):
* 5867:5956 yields 3.458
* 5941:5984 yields 4.971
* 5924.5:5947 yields 4.977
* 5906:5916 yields 4.957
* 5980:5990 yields 5.564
